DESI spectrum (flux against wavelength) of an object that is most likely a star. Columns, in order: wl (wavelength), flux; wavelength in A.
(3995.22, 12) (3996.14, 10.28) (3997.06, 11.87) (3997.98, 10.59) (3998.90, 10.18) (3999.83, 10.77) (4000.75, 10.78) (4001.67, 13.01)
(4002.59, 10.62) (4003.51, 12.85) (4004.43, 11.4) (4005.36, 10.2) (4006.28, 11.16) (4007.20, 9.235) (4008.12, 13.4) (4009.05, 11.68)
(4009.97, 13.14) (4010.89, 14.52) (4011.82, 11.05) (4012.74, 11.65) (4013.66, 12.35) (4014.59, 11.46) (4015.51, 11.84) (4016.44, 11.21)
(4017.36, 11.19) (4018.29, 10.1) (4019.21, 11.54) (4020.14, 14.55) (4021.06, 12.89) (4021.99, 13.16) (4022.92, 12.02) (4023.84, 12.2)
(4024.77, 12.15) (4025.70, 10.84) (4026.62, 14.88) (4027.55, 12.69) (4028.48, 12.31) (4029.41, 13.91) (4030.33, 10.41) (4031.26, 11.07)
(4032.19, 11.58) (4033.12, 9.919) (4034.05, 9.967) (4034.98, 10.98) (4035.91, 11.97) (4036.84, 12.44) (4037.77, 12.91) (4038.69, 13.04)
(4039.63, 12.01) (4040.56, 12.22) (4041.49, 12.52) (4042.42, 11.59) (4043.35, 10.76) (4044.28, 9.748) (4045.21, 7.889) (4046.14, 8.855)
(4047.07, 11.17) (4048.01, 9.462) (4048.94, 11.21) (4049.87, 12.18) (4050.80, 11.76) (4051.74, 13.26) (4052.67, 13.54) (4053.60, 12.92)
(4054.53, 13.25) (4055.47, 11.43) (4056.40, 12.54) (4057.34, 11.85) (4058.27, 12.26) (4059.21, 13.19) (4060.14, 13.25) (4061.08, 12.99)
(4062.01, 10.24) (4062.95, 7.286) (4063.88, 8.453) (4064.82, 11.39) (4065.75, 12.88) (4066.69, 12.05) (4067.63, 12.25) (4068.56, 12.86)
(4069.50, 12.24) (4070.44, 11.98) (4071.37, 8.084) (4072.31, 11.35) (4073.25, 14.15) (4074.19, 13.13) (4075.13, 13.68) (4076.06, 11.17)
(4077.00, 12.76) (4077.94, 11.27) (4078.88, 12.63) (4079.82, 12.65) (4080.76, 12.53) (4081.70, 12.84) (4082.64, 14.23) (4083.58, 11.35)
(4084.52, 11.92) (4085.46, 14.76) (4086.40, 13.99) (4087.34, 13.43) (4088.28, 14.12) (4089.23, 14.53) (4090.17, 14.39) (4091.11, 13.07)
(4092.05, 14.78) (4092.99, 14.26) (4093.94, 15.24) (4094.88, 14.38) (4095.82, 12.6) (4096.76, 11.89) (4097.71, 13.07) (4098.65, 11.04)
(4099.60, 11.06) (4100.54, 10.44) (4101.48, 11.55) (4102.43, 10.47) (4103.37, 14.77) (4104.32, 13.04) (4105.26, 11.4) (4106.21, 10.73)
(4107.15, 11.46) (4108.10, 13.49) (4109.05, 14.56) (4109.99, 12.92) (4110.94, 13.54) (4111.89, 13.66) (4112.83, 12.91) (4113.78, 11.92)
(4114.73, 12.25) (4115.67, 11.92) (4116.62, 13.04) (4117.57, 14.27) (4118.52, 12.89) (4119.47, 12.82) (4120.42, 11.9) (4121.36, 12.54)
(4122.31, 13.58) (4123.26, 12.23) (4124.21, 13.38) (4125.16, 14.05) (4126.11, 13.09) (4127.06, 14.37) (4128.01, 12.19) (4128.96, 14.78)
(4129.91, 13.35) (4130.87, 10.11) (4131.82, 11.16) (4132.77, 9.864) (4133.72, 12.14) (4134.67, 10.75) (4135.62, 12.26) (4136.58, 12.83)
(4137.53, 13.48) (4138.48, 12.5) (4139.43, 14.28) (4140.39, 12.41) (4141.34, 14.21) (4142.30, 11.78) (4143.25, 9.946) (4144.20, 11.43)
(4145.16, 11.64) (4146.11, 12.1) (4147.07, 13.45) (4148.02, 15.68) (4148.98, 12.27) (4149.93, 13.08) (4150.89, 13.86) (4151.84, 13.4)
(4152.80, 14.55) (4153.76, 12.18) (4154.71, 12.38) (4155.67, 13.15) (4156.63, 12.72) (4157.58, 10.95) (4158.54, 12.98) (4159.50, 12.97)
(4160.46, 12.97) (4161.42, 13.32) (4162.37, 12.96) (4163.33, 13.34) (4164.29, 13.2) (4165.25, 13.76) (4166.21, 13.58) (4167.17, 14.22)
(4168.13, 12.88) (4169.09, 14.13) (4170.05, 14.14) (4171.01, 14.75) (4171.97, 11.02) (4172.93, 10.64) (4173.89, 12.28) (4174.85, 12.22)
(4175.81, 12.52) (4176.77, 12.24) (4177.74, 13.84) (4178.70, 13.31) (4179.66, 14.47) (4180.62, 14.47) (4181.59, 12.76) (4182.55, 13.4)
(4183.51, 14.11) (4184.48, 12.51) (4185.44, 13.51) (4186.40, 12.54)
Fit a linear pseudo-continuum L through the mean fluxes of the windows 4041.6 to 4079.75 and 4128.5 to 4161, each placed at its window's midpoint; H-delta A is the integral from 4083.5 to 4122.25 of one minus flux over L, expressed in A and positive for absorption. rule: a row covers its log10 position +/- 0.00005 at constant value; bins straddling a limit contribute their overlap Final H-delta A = -2.6 A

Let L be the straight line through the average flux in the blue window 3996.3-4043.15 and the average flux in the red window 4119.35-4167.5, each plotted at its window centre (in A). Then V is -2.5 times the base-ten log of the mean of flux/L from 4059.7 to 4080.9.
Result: 0.04 mag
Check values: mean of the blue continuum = 11.8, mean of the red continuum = 12.8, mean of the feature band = 11.8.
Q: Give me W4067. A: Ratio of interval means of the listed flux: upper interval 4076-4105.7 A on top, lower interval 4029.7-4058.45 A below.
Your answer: 1.1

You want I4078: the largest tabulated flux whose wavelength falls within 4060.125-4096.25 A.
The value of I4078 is 15.24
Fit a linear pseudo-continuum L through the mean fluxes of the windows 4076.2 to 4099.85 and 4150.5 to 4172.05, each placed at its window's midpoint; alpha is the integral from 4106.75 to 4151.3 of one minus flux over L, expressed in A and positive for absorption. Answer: 1.6 A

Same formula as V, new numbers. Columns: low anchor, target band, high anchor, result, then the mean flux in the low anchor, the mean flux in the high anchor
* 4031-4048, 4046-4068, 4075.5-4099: 0.015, 11.1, 13.2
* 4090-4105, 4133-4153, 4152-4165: 0.016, 12.8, 12.9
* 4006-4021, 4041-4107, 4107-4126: 0.034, 11.9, 13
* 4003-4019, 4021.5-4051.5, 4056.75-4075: 0.012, 11.7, 11.7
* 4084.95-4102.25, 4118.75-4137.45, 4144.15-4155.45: 0.051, 13.2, 13.1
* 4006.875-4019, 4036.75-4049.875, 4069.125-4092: 0.102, 11.8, 12.8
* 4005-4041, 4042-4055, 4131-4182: 0.079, 11.9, 12.8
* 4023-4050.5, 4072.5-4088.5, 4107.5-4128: -0.050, 11.5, 13.1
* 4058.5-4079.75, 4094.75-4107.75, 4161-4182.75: 0.026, 11.8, 13.2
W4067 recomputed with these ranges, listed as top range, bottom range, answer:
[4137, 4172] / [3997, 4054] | 1.12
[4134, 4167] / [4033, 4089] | 1.08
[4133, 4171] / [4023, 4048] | 1.12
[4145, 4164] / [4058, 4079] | 1.10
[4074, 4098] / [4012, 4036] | 1.12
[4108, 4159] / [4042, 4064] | 1.12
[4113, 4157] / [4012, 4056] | 1.08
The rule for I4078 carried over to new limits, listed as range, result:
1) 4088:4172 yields 15.68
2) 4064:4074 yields 14.15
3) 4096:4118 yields 14.77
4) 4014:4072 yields 14.88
